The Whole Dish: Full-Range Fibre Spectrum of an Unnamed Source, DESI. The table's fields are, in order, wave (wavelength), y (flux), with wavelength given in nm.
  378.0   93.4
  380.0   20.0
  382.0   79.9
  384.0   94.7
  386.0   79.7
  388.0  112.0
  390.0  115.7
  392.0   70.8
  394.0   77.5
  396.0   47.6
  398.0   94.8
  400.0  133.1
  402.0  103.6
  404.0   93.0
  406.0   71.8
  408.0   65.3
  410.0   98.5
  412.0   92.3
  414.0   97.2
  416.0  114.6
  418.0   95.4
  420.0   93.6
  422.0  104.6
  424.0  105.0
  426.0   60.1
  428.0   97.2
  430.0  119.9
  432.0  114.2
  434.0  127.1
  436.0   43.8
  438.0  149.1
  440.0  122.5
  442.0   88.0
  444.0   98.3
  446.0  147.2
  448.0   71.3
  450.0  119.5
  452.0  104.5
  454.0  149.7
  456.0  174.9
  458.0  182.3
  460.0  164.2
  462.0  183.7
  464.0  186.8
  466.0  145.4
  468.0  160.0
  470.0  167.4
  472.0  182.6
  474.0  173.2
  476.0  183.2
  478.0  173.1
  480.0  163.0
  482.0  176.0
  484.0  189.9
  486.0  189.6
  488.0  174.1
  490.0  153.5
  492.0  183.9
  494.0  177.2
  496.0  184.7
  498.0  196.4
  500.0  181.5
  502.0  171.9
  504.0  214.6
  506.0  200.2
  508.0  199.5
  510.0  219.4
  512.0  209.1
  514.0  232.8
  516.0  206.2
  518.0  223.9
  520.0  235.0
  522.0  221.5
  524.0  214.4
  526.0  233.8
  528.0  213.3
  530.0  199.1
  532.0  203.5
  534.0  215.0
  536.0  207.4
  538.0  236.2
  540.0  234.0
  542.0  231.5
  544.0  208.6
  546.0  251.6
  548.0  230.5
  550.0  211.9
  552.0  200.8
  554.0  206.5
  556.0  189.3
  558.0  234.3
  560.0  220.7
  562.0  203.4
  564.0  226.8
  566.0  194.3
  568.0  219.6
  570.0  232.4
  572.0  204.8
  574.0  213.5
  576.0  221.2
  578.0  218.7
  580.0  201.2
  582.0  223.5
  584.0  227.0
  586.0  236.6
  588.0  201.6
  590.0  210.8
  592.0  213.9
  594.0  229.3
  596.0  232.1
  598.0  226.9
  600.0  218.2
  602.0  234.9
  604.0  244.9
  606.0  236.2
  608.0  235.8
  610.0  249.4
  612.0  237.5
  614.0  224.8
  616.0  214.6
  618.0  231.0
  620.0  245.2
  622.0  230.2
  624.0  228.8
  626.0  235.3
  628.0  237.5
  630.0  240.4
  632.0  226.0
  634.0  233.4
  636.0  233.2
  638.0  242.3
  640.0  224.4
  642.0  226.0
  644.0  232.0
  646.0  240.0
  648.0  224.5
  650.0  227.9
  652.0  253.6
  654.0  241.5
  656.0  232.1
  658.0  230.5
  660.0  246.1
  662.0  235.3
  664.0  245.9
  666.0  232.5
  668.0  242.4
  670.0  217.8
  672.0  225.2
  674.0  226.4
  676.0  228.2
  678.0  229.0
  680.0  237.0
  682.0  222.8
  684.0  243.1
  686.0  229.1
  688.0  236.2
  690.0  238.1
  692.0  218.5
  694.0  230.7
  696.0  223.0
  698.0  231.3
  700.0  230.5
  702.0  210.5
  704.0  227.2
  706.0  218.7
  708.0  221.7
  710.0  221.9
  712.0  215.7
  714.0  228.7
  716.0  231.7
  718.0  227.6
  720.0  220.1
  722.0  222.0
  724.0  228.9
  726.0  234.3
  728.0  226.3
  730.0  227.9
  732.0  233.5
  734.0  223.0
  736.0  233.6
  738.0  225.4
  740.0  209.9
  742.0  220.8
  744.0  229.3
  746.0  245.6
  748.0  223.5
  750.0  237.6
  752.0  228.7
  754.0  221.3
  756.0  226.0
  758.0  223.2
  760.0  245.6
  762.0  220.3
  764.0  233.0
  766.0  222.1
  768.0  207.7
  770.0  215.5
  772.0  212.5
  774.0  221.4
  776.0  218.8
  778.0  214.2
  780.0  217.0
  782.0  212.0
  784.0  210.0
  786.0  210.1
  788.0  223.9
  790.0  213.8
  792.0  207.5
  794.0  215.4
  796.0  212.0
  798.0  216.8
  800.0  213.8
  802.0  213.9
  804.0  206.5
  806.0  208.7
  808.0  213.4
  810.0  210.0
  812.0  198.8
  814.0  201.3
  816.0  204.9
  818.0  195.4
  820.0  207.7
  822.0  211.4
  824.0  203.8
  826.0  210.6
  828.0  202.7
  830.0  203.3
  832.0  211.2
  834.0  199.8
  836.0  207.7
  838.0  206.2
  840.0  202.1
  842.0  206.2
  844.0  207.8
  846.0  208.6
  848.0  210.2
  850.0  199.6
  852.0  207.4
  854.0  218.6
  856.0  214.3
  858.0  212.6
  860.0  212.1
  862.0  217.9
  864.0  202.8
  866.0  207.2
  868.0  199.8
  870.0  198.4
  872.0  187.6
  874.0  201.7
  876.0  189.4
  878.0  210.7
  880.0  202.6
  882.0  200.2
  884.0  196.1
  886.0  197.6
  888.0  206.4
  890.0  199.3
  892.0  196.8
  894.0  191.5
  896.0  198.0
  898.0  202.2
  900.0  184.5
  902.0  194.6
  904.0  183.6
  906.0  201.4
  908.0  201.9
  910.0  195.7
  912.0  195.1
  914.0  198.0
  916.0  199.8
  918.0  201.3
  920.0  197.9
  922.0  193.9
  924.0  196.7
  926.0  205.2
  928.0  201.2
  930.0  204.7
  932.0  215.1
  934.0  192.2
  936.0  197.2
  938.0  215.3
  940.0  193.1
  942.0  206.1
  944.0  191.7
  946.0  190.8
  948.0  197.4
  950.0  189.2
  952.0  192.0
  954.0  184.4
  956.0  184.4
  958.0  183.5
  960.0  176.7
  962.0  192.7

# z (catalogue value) 0.138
